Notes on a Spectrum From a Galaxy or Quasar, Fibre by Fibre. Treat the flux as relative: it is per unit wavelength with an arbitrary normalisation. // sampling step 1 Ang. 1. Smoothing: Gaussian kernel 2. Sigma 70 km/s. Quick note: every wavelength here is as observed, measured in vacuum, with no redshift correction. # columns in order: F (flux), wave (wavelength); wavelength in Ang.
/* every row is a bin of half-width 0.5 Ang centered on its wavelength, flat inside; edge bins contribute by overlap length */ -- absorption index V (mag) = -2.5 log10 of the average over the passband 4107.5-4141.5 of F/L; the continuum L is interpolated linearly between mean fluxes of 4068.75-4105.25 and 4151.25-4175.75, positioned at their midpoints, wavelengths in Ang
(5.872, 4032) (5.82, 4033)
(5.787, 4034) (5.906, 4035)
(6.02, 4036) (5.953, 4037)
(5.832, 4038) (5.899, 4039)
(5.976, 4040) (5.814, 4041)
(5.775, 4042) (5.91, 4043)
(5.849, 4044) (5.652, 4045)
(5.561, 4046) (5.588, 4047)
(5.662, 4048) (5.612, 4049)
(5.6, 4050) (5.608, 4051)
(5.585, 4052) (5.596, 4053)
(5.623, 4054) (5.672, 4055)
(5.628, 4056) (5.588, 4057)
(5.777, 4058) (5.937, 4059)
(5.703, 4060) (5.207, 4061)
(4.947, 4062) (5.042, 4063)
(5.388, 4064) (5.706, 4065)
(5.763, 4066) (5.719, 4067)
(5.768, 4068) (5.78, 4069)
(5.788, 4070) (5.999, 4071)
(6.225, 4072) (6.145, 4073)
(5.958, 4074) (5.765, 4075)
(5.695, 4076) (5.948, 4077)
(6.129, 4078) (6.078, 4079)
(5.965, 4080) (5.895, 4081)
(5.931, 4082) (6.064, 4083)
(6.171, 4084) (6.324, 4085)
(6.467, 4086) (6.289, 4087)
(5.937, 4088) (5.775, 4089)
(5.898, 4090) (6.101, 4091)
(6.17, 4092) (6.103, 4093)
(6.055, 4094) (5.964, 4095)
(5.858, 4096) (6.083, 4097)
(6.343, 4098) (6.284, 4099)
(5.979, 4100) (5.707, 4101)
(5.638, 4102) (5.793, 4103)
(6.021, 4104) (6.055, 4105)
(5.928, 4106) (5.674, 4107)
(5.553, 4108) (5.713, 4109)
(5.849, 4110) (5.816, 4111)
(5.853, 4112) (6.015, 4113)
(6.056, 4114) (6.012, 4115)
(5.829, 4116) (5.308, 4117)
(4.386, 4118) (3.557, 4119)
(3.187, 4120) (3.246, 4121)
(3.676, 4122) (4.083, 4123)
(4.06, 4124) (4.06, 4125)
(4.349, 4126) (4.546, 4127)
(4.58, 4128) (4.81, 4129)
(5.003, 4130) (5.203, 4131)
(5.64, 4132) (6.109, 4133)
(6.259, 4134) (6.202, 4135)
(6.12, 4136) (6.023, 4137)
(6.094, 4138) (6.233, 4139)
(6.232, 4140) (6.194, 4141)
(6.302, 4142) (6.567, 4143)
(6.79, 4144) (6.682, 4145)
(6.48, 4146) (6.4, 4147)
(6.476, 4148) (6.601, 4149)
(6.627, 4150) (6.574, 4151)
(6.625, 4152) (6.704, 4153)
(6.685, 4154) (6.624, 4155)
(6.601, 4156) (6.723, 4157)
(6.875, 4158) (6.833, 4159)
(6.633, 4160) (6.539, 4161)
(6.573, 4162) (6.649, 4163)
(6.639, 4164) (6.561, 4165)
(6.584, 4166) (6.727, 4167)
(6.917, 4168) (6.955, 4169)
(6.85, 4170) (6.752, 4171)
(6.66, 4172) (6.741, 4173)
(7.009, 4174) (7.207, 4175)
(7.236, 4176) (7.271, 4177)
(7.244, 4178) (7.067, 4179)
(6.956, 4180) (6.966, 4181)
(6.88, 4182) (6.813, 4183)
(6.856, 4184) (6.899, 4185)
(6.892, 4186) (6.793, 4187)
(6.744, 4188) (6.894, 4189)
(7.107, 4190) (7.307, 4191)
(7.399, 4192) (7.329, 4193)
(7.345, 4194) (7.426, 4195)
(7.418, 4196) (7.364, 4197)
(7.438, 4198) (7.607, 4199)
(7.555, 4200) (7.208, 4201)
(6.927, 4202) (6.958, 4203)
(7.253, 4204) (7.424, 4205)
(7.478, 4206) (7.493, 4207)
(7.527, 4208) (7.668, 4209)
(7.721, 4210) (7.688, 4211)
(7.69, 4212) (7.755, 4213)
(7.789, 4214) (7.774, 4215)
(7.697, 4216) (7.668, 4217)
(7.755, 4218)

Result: 0.21 mag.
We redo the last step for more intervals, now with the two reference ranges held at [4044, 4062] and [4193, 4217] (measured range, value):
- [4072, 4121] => 0.06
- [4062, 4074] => 0.01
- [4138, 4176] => 0.04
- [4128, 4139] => 0.16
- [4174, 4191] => 0.03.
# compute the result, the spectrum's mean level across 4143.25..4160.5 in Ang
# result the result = 6.64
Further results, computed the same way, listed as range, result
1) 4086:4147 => 5.62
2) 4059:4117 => 5.89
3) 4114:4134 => 4.69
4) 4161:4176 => 6.78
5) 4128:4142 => 5.83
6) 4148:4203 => 6.93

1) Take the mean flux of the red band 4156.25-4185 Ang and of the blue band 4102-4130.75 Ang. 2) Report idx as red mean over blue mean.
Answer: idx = 1.4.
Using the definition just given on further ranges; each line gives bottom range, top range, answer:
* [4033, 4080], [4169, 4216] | 1.26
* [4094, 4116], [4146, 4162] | 1.12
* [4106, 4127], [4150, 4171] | 1.36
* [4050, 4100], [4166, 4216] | 1.23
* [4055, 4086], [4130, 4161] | 1.10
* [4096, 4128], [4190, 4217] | 1.42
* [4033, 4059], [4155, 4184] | 1.19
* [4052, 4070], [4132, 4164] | 1.16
